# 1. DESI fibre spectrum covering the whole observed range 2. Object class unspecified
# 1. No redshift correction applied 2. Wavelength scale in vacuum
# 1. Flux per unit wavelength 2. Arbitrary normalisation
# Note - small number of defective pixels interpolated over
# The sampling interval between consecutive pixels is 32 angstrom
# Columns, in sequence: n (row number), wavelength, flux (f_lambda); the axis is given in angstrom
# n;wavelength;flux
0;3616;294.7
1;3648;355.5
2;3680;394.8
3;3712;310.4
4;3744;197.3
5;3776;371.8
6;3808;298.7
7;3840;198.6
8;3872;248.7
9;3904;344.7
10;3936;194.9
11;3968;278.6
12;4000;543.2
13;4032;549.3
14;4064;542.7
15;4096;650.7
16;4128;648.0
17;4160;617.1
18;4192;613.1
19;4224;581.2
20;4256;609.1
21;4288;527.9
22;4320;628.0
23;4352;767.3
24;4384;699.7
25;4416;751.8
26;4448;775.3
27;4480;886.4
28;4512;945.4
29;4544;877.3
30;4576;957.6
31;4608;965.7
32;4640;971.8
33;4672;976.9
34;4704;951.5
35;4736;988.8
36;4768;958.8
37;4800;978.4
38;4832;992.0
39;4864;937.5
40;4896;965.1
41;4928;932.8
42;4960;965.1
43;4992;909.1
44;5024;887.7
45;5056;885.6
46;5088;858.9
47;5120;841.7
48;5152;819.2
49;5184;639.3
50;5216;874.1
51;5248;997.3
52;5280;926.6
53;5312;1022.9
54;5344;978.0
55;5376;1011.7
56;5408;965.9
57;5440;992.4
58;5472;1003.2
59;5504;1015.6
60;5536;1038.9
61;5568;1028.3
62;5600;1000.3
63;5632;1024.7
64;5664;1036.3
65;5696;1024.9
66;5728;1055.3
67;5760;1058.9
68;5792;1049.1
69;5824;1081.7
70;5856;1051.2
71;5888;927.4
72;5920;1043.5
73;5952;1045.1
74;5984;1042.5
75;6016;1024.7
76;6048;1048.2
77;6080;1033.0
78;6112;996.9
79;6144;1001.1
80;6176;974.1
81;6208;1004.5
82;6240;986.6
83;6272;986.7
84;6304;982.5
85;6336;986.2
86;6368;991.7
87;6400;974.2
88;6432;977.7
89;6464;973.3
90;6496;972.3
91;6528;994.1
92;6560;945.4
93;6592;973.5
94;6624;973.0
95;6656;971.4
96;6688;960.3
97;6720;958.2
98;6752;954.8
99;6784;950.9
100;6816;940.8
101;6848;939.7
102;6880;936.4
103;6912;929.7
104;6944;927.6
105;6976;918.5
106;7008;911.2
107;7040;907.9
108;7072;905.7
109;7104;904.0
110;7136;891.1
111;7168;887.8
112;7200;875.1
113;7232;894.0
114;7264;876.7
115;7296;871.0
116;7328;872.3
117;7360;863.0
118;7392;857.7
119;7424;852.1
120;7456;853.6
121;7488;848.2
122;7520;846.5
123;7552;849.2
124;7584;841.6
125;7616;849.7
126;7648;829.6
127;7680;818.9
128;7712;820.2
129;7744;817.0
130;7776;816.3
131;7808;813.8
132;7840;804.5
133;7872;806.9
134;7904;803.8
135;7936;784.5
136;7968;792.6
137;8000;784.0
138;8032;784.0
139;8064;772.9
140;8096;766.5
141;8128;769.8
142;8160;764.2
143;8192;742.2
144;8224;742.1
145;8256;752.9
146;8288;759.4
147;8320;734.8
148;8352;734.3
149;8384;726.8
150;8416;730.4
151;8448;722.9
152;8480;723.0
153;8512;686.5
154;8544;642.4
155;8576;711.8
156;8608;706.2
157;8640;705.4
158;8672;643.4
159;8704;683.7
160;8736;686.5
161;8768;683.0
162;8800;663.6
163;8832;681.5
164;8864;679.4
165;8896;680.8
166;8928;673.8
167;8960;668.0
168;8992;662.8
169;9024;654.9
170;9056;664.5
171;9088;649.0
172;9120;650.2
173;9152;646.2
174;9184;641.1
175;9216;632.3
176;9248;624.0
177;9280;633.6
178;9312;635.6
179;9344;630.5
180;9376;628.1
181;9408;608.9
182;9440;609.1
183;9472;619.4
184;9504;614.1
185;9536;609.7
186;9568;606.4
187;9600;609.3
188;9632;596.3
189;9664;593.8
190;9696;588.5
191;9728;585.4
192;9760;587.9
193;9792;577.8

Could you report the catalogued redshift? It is 0.000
